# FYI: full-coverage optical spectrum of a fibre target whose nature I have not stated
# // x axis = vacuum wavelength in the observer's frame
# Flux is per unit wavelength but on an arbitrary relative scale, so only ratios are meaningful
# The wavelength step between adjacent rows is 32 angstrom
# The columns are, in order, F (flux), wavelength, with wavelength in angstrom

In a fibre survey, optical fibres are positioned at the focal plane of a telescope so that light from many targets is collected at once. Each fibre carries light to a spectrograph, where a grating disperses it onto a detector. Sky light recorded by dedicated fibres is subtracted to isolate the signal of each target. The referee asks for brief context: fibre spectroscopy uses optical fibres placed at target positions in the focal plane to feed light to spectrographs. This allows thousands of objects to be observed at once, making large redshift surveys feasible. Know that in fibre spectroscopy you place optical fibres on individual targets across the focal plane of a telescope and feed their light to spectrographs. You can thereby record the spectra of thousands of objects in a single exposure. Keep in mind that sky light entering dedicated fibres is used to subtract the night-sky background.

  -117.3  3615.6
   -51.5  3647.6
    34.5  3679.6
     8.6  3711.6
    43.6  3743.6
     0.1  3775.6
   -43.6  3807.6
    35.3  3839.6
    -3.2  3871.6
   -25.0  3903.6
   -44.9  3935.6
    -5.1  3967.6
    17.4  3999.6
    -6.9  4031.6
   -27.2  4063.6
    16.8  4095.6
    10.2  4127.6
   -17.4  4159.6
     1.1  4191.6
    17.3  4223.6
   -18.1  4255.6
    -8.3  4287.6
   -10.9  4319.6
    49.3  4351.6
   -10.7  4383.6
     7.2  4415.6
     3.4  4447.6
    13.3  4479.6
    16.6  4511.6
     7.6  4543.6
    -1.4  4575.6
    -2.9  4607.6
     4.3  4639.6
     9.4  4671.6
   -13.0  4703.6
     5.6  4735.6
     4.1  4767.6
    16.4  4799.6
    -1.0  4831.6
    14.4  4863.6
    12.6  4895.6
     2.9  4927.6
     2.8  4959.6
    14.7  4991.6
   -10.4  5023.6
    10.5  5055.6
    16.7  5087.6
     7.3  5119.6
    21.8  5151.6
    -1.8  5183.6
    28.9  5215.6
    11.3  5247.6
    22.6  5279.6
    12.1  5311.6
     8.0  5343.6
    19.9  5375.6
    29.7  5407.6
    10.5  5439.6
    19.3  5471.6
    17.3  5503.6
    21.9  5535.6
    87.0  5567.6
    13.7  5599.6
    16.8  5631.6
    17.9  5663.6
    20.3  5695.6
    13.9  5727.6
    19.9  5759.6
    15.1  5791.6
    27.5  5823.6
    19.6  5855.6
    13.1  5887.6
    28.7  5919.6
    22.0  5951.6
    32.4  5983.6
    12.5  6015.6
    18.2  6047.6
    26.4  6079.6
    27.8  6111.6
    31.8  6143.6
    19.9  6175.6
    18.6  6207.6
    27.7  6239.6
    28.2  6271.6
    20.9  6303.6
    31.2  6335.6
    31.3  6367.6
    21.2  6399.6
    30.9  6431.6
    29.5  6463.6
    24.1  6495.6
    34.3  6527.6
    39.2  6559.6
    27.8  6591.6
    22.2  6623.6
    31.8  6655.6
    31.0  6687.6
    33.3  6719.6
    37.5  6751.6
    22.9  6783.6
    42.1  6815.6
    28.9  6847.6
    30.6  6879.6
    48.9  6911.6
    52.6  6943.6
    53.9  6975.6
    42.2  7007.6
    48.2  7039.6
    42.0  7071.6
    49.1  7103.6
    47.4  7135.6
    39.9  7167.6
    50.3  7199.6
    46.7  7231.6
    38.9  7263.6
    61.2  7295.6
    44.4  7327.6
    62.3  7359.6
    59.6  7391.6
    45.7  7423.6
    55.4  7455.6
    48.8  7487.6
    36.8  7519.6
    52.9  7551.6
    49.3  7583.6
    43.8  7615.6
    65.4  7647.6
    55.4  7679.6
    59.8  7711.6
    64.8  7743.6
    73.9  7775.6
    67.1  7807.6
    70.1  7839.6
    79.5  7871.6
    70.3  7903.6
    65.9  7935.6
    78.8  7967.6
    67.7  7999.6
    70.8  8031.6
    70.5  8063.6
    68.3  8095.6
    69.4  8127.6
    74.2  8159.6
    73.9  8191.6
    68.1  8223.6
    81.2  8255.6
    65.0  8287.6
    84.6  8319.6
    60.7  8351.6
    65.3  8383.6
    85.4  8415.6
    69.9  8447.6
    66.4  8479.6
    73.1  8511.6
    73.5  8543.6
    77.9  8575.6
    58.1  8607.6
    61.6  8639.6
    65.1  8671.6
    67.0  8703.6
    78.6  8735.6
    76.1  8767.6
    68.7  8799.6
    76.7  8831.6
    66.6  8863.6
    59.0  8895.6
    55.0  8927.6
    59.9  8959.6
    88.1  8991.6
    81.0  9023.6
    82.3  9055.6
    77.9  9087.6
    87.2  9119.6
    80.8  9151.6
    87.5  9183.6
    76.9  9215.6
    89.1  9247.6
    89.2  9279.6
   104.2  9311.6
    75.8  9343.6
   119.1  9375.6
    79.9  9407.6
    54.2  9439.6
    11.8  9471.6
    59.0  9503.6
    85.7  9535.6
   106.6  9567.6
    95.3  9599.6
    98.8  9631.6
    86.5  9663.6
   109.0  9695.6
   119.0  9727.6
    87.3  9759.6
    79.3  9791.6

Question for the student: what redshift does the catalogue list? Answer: 0.724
